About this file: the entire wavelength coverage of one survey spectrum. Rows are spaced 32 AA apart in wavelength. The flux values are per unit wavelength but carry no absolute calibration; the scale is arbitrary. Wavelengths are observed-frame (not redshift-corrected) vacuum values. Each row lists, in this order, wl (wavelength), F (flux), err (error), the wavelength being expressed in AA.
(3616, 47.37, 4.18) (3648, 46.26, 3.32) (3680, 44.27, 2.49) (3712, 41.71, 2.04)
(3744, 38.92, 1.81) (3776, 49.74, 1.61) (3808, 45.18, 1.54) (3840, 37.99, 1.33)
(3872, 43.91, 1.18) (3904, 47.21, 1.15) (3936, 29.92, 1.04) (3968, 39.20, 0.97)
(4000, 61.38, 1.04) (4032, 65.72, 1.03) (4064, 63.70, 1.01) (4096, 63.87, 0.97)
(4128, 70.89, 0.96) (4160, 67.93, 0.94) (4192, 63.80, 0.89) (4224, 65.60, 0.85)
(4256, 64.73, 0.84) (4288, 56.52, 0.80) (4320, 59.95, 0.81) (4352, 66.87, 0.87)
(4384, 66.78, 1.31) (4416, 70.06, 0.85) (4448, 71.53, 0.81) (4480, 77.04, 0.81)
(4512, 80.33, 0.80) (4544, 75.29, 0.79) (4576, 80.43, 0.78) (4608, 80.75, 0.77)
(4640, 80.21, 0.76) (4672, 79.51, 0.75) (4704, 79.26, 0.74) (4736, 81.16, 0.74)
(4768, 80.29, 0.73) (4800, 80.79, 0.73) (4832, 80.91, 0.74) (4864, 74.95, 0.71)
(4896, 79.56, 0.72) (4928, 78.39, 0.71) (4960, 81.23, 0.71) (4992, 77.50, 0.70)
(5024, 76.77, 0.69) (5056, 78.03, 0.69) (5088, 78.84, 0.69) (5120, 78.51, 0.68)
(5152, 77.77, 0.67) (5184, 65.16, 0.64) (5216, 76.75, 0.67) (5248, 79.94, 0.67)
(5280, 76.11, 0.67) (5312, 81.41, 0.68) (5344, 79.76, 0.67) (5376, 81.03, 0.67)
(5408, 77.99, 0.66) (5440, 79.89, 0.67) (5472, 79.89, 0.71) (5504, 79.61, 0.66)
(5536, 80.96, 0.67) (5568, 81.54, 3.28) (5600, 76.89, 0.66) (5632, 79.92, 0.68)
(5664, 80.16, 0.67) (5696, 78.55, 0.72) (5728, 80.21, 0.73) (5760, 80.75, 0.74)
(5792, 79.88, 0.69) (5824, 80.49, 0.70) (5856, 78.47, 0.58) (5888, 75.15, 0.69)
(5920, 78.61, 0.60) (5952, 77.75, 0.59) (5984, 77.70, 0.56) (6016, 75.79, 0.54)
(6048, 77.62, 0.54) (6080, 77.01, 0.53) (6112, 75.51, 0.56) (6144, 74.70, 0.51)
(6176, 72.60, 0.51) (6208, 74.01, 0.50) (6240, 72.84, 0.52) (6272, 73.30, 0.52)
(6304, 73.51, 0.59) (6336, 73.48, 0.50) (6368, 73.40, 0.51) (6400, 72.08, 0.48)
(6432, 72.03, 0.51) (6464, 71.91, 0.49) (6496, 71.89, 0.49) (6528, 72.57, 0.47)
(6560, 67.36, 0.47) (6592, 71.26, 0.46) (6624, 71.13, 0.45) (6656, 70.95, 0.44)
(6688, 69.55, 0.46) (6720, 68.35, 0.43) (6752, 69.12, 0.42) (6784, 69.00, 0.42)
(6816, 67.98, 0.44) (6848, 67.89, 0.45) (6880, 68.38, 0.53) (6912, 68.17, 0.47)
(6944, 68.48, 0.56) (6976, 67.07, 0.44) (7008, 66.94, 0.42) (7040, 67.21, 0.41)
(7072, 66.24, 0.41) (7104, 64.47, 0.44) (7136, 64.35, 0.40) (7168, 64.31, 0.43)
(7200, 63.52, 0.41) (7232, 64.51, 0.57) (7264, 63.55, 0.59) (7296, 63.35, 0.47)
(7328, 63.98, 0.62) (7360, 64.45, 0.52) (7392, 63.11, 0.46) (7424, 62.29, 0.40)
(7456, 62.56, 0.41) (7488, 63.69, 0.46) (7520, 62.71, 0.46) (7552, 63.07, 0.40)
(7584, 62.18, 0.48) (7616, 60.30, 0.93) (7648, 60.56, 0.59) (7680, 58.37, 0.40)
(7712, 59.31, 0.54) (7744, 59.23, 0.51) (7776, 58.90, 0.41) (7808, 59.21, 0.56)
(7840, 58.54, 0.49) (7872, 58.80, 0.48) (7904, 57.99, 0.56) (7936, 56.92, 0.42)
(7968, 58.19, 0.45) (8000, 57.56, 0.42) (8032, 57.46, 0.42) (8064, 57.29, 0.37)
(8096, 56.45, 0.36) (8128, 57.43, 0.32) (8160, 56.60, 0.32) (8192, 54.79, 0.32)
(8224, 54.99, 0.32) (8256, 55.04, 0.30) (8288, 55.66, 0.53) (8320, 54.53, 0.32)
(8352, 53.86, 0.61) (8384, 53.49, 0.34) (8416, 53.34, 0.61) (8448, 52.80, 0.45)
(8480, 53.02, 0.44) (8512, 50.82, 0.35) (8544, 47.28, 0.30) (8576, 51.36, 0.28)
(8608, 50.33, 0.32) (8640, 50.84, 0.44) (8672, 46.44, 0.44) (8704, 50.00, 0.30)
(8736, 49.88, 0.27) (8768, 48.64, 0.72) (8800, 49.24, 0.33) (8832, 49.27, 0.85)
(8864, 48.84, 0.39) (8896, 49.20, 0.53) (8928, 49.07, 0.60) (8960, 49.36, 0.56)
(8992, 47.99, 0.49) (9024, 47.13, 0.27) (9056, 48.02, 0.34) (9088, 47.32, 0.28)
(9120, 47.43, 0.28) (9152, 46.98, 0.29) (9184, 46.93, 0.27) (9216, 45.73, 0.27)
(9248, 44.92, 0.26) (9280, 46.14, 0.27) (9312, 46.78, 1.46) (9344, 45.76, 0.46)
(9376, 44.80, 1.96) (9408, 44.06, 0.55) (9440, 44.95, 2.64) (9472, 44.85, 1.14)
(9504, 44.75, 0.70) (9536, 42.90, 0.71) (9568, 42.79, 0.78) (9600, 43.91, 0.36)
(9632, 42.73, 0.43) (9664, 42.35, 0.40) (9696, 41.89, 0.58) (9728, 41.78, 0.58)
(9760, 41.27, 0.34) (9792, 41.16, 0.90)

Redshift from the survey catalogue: 0.00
